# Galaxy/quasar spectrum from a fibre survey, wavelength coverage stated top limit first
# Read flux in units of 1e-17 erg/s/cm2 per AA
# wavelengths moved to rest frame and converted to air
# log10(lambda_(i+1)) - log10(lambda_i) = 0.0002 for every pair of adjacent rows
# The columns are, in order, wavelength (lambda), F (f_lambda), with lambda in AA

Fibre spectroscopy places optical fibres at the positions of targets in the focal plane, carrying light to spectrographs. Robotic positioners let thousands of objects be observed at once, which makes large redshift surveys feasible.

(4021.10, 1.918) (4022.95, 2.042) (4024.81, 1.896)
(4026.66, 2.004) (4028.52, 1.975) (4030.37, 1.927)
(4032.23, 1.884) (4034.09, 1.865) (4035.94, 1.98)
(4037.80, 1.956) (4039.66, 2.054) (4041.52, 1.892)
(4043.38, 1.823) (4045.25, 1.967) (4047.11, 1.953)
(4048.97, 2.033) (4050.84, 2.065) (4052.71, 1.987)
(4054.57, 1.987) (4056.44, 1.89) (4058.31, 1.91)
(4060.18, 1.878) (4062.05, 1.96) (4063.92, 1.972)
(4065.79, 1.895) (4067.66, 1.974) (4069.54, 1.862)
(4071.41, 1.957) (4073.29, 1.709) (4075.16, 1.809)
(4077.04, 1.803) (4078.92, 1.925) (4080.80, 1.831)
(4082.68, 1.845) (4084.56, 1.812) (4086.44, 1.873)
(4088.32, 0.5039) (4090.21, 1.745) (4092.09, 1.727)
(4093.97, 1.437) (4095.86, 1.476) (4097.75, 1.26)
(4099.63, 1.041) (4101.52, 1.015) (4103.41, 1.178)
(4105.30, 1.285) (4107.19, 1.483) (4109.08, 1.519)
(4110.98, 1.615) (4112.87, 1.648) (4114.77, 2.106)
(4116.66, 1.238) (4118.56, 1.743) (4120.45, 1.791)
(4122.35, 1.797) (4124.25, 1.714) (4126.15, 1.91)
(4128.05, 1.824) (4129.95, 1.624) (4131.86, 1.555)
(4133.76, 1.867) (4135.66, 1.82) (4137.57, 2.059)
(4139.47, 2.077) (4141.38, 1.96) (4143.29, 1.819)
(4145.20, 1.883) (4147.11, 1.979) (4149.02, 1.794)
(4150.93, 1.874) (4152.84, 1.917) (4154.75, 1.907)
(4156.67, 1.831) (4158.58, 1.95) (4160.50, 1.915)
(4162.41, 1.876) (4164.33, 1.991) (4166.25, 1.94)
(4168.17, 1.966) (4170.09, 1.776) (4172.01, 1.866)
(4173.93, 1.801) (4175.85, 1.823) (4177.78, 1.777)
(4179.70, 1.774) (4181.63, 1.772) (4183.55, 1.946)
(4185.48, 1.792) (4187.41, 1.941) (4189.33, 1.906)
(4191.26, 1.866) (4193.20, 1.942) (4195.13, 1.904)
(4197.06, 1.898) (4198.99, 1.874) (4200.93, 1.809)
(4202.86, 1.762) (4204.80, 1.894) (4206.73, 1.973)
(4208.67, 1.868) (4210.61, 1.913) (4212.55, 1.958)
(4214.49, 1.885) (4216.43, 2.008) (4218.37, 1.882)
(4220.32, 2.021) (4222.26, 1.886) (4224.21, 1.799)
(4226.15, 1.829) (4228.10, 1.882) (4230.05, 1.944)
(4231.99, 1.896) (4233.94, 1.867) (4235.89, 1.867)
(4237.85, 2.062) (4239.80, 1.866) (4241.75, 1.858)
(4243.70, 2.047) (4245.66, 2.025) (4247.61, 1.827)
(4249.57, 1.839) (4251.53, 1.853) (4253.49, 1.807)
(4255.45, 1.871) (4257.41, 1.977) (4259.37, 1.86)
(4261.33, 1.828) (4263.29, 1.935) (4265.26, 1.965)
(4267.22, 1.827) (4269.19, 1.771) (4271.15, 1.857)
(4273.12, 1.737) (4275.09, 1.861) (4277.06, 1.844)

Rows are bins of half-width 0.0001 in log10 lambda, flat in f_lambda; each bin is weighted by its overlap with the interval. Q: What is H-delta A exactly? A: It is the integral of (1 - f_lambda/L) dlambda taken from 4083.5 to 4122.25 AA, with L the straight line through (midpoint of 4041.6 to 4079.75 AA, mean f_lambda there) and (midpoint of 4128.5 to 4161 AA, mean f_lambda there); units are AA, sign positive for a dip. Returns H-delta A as 8.4 AA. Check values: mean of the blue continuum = 1.92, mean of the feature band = 1.48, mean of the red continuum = 1.87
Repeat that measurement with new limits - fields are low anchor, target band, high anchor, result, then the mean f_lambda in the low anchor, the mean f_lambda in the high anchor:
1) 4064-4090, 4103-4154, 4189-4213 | 1.8 AA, 1.76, 1.89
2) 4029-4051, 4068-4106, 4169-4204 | 7.0 AA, 1.95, 1.85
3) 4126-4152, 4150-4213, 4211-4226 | 0.4 AA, 1.86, 1.91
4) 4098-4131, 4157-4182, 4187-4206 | -1.3 AA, 1.55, 1.88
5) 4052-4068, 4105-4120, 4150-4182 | 2.4 AA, 1.94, 1.87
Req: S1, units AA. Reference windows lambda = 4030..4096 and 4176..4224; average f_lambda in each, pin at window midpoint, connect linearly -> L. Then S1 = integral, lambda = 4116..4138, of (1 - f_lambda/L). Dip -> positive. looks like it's 1.37 AA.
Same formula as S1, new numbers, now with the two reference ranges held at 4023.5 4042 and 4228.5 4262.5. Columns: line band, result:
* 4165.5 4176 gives 0.3 AA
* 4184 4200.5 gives 0.2 AA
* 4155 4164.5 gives 0.1 AA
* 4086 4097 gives 2.8 AA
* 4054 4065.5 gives 0.1 AA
